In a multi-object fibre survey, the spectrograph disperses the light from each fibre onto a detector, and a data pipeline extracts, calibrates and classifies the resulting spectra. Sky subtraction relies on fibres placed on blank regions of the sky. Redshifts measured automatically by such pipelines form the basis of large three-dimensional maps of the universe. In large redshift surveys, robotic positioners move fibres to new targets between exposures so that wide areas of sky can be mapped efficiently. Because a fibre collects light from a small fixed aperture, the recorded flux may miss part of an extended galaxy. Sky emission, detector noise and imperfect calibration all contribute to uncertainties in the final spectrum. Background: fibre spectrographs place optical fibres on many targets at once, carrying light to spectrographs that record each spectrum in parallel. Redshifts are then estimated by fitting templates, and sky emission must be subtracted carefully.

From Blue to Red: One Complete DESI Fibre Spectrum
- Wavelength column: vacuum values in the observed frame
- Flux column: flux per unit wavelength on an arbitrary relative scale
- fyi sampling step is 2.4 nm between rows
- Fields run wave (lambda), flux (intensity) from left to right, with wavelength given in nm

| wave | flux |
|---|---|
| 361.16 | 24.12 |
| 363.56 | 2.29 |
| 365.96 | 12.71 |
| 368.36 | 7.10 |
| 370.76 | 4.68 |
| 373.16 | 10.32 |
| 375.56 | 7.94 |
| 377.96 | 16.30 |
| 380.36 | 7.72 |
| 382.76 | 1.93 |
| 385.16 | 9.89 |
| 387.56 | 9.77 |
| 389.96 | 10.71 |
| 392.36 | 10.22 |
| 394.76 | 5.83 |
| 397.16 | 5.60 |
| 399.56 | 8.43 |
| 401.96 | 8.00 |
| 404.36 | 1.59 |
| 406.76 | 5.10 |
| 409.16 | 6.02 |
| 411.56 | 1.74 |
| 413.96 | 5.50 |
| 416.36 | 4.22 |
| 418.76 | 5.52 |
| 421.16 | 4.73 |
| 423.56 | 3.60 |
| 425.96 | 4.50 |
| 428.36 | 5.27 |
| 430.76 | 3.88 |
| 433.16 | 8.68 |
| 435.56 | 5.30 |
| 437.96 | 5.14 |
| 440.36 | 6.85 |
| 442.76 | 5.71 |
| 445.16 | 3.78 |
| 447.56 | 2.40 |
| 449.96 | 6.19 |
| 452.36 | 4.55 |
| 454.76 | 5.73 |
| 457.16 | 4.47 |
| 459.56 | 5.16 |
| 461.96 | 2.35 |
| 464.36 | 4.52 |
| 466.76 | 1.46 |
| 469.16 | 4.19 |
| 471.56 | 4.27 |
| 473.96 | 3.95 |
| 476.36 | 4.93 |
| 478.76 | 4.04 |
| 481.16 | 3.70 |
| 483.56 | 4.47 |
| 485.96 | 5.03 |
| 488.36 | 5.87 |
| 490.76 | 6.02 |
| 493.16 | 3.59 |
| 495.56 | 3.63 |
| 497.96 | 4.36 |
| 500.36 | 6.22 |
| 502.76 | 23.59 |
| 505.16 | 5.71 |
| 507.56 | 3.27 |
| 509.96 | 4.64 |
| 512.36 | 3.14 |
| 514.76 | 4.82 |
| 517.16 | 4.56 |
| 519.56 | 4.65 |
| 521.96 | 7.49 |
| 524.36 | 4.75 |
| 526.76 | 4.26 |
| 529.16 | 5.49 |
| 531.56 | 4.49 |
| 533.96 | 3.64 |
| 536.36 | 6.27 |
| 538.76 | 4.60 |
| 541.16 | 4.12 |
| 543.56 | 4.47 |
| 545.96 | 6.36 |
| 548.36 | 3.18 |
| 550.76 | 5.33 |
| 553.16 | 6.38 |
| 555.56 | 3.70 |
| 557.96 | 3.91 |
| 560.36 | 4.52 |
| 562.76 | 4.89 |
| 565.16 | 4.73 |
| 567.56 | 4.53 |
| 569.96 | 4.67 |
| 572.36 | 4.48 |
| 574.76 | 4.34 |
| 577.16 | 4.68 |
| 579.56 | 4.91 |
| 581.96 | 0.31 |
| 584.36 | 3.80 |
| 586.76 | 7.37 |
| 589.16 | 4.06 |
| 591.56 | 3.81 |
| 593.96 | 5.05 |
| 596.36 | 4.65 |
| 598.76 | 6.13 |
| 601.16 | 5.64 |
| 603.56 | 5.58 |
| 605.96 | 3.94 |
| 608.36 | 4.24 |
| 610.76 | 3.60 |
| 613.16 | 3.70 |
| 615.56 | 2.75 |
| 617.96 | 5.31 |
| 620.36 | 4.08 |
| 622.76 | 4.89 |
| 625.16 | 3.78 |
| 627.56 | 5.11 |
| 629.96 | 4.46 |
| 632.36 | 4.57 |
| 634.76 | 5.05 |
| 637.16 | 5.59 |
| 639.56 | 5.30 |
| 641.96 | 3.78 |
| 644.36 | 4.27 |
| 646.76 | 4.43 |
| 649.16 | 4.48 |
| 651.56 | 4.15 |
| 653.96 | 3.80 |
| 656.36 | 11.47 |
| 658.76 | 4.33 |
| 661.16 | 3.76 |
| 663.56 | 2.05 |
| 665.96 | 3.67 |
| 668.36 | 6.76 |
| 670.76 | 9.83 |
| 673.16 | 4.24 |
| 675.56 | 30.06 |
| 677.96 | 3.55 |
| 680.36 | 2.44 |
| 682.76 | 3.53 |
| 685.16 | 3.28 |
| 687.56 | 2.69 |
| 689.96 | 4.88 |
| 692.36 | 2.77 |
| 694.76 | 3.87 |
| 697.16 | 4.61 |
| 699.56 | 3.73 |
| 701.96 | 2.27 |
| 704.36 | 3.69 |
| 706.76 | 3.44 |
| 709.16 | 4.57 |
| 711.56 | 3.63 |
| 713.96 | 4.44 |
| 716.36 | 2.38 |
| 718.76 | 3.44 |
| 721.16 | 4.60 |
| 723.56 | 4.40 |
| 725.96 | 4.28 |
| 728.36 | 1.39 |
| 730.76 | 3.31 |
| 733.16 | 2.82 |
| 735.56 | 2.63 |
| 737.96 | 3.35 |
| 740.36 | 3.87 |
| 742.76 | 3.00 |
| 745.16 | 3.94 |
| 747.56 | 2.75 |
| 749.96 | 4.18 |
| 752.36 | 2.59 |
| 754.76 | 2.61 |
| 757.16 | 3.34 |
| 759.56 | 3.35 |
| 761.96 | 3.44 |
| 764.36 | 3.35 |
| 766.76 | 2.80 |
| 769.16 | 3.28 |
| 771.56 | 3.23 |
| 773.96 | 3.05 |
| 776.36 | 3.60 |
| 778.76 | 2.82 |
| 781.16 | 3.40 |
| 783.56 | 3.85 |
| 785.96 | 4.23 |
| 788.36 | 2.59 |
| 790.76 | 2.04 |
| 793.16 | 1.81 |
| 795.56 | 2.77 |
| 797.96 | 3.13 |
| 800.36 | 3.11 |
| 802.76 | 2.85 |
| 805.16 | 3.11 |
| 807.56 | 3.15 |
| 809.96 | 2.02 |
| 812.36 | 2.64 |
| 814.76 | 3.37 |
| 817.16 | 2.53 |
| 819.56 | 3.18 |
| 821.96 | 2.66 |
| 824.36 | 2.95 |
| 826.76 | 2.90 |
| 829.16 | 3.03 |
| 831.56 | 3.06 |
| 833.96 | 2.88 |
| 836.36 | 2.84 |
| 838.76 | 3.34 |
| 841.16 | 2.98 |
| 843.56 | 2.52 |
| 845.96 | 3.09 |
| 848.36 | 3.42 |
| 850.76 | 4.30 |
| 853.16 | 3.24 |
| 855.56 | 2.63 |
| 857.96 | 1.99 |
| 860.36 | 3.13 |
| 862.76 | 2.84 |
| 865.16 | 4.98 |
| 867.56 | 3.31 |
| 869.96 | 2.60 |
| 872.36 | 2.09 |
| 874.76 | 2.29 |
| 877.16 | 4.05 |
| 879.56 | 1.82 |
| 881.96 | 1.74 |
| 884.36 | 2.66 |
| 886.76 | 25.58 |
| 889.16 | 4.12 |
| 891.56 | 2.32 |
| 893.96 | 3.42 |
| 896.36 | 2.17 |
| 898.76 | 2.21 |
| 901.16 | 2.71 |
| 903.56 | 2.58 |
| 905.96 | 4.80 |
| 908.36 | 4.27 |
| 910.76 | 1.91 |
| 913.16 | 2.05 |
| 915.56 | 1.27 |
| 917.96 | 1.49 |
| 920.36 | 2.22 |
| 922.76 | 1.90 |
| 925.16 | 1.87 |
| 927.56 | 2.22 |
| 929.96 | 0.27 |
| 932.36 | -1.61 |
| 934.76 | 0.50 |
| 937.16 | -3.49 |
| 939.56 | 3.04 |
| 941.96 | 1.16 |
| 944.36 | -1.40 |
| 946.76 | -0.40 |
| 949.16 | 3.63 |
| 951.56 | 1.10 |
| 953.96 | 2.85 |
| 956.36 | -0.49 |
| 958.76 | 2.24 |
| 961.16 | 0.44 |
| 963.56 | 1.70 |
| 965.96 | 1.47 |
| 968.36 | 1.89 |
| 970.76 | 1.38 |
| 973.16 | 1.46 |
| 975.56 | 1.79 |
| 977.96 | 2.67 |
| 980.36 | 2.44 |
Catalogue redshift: 0.350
